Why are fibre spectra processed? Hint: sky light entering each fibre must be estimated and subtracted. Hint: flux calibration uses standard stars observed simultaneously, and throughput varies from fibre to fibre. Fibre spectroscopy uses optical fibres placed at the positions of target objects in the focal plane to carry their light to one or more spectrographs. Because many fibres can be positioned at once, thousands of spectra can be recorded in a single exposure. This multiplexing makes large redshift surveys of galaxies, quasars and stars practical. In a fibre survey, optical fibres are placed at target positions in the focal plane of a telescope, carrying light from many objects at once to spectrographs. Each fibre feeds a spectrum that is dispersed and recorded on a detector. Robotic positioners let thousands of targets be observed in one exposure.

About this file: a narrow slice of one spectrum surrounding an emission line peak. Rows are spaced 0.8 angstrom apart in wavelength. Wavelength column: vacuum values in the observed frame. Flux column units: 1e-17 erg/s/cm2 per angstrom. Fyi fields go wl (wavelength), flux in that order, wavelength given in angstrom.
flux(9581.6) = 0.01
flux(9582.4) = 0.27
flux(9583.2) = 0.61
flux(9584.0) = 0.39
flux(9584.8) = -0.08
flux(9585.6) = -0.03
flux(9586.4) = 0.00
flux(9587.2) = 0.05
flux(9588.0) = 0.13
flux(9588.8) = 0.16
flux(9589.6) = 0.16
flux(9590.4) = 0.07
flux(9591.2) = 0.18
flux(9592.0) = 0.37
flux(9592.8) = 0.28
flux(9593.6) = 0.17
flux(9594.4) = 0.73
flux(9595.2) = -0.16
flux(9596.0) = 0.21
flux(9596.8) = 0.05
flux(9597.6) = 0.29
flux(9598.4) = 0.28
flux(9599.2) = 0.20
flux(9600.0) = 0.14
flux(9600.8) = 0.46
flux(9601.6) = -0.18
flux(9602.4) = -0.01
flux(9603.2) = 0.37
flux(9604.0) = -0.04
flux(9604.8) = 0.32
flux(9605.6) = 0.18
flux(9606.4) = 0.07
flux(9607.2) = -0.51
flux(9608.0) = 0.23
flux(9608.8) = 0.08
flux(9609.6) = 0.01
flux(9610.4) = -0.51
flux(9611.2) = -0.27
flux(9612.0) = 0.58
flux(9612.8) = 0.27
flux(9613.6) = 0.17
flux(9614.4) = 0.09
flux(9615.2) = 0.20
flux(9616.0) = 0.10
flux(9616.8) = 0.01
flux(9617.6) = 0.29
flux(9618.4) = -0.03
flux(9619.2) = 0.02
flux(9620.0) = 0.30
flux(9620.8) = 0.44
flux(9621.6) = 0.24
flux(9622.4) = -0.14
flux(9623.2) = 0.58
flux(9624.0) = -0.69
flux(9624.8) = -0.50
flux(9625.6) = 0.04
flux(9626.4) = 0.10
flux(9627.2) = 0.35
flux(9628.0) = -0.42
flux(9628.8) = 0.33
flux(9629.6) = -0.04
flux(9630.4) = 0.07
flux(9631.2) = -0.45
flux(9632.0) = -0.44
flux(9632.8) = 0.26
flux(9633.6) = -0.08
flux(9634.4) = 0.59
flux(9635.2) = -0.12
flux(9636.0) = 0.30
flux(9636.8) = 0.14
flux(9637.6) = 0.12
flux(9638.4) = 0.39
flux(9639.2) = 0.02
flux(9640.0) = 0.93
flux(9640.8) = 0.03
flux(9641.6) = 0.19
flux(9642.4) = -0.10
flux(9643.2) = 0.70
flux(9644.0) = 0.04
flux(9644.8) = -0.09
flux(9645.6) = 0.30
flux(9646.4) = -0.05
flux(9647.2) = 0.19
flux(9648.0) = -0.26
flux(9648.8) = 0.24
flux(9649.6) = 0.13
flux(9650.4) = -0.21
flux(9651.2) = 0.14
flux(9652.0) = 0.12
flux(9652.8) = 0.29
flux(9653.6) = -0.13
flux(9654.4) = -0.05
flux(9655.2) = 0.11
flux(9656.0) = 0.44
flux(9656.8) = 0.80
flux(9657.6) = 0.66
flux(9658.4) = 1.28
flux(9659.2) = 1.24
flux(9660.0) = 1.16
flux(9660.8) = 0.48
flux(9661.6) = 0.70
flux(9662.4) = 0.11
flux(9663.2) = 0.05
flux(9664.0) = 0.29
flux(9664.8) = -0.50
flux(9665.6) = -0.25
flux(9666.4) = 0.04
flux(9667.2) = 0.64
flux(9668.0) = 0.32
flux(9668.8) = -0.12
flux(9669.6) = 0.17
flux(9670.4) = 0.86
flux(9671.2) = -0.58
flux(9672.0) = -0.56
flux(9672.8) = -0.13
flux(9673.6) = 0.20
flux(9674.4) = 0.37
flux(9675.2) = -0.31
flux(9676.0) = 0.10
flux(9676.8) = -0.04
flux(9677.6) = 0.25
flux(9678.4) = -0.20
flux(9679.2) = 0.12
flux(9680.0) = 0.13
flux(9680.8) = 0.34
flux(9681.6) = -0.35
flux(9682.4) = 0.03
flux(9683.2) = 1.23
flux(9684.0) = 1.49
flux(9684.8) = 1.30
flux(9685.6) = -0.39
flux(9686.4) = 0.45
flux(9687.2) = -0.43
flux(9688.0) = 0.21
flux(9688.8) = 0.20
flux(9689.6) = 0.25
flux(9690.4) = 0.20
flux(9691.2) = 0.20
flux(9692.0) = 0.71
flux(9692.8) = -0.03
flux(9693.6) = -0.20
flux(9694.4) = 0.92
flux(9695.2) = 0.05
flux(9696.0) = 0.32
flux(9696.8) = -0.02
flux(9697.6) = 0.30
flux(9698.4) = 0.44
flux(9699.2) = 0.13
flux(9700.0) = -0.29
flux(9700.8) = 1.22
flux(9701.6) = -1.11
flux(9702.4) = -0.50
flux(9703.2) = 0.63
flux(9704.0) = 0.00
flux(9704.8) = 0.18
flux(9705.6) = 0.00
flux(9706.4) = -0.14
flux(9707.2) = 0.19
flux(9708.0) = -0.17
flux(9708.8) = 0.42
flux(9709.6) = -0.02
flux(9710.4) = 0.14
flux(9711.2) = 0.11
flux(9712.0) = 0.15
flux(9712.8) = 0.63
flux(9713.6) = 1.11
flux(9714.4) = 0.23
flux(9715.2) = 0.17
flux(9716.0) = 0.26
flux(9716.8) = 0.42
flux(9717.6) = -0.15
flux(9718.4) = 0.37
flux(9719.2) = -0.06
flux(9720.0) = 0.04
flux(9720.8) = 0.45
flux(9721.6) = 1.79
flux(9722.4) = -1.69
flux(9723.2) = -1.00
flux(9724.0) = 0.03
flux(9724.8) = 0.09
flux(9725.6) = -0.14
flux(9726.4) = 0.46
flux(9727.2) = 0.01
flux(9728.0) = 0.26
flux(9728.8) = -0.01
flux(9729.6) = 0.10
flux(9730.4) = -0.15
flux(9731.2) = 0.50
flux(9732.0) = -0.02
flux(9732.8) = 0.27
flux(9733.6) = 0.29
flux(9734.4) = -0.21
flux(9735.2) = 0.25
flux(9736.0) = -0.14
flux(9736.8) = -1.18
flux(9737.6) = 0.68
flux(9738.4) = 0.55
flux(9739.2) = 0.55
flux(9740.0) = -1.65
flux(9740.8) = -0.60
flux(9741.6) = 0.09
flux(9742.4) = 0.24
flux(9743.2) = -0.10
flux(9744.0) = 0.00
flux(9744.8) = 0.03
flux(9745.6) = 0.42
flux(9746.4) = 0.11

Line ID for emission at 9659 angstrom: [O III] 5007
